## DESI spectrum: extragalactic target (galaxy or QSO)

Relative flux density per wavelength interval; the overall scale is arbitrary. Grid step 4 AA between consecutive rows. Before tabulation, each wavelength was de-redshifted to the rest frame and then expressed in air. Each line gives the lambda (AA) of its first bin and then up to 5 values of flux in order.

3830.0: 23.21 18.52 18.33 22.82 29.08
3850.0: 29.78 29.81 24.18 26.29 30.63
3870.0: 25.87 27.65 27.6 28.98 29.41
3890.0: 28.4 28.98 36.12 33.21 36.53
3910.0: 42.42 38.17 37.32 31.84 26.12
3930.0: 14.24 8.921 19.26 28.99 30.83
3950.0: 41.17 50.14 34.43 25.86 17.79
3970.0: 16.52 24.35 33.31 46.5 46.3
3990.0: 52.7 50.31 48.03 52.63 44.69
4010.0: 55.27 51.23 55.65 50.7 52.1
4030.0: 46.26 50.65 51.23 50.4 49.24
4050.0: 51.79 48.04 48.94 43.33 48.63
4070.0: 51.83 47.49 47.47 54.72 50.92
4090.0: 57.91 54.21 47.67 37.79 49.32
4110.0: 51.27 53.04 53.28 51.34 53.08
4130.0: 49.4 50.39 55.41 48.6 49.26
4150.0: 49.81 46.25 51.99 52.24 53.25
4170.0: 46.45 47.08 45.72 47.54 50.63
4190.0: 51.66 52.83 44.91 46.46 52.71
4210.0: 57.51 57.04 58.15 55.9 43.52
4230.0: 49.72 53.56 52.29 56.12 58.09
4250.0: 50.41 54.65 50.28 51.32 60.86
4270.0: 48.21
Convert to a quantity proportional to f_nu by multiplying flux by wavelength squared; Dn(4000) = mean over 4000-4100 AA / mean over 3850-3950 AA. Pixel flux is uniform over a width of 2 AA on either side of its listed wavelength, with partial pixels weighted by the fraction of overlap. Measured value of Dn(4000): 1.9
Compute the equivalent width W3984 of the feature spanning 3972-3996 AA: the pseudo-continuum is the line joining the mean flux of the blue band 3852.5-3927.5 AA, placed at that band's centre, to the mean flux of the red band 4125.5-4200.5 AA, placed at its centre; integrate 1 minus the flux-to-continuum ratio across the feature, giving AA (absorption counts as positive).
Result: -3.0 AA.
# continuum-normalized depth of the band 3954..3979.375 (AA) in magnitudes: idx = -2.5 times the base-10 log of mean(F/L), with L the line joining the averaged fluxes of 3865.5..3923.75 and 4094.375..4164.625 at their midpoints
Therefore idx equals 0.36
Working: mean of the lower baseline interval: 32.3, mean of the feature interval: 27.1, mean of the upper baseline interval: 50.1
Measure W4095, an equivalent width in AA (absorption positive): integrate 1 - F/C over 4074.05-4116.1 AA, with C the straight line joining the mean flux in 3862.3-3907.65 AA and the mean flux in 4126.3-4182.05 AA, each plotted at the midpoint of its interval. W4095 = -4.57 AA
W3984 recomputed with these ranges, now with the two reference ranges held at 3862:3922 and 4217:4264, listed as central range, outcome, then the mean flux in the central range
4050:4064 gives -1.90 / 47.5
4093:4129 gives -3.94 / 50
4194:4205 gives 0.58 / 47.6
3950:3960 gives -1.77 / 42.1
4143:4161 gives -0.75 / 49.4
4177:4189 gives 0.21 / 48.5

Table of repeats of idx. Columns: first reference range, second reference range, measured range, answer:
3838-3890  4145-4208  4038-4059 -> -0.231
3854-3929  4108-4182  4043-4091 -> -0.127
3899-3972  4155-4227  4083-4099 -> -0.239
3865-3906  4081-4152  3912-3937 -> 0.275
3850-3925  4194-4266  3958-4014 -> -0.060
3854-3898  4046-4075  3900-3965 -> 0.110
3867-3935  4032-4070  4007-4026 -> -0.175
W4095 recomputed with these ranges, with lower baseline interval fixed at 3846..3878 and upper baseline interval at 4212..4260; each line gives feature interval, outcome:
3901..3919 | -3.9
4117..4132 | -2.0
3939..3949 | 1.0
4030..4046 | -4.1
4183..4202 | 0.3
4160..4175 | -0.4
